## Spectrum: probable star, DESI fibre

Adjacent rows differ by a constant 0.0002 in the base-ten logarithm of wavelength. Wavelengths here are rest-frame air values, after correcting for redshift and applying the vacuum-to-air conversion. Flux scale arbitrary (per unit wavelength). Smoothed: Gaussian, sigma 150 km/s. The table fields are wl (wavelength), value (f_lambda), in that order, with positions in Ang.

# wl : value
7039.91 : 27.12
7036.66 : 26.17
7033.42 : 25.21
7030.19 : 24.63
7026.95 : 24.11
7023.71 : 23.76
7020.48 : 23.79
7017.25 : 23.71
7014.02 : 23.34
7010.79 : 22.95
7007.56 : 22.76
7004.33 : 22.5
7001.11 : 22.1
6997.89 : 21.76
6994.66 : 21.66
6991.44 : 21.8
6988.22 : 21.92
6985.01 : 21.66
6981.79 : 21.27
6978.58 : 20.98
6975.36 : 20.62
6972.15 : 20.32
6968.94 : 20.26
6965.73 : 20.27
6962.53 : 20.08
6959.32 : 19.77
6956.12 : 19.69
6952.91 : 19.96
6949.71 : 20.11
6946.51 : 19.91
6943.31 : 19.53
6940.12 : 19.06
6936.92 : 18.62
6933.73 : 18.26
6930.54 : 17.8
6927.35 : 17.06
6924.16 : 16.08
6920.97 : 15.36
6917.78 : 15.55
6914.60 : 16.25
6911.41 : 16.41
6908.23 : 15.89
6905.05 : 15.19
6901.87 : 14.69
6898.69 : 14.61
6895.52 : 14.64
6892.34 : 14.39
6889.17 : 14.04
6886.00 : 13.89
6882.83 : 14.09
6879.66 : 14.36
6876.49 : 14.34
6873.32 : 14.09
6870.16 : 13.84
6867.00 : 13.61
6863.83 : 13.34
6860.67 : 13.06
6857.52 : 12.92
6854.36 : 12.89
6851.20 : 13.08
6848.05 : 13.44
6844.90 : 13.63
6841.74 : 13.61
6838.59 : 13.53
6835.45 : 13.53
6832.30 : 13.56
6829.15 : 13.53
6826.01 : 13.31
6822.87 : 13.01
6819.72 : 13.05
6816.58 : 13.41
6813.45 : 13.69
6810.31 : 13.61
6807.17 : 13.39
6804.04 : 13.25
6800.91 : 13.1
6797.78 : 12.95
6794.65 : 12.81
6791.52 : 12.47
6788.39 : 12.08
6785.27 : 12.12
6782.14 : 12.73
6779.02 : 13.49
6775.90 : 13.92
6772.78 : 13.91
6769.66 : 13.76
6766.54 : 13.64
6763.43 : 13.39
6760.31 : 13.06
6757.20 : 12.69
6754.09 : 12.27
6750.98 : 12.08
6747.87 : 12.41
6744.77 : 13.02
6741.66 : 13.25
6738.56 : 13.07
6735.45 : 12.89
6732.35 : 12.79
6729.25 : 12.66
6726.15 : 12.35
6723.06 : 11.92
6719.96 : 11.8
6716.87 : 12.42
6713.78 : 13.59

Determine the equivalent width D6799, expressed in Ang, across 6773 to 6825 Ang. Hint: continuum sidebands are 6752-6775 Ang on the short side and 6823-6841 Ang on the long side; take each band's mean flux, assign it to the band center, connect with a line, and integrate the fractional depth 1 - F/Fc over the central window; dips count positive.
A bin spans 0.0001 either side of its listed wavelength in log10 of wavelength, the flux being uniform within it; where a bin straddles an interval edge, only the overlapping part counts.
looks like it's 1.0 Ang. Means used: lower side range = 13.2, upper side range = 13.5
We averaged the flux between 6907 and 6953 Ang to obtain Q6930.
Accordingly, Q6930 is 17.7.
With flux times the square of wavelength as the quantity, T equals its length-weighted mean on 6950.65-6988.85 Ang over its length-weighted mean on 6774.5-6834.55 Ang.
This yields 1.6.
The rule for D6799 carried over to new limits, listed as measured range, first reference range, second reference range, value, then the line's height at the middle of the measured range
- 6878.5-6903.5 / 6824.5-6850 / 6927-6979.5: 3.0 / 16.3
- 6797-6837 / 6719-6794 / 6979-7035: 5.0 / 15.2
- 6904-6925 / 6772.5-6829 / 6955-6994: 2.7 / 18.1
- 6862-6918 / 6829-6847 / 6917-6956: 5.0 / 16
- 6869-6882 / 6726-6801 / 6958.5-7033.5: 2.4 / 17.3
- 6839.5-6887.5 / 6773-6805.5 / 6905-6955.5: 5.7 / 15.4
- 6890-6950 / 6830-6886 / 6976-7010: 2.5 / 17.4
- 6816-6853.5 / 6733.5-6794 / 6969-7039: 5.8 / 15.8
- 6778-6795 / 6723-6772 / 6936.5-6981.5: 1.9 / 14.2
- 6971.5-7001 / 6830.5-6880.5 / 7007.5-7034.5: 0.4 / 21.7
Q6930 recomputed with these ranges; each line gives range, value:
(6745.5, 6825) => 13.1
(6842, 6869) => 13.3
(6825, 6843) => 13.5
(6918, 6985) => 19.2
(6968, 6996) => 21.2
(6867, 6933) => 15.1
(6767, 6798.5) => 13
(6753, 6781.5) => 13.3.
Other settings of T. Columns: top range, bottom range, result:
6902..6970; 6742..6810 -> 1.46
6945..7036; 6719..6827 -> 1.80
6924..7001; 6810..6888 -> 1.53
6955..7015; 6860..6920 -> 1.51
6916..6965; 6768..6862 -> 1.45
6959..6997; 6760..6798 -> 1.69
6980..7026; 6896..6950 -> 1.36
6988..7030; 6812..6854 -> 1.80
